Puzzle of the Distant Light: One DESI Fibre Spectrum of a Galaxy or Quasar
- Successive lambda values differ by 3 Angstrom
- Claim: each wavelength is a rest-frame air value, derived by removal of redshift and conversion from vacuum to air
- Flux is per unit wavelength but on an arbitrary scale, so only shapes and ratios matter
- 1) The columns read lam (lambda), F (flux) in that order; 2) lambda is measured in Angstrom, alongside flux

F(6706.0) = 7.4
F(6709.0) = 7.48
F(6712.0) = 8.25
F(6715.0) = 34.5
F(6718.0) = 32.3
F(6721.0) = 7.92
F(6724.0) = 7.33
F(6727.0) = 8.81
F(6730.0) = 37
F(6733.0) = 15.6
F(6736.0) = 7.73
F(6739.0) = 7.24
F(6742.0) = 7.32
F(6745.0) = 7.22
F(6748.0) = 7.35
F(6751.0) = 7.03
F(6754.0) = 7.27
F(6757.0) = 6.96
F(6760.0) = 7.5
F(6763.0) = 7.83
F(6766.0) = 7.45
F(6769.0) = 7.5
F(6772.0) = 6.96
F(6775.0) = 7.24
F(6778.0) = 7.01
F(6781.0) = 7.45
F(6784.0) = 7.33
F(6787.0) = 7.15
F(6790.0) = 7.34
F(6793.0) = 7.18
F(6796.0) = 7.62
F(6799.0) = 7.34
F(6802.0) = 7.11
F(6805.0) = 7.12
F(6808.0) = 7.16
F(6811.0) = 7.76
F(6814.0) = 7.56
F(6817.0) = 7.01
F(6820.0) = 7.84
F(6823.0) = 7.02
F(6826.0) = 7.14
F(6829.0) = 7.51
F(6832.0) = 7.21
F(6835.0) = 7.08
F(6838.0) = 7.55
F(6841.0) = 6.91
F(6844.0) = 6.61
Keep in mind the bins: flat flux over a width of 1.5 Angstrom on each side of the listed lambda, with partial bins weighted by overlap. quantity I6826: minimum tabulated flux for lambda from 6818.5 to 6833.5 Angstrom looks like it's 7.02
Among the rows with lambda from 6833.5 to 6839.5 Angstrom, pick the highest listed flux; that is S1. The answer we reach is 7.55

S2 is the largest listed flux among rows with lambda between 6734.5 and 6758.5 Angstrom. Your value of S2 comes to 7.73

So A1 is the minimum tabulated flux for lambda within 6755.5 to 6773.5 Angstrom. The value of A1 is 6.96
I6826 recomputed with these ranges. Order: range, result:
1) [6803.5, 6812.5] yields 7.12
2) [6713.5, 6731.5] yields 7.33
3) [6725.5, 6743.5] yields 7.24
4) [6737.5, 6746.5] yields 7.22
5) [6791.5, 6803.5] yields 7.11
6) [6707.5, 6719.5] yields 7.48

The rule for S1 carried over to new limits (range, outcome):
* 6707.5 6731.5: 37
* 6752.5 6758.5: 7.27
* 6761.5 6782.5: 7.83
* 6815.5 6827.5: 7.84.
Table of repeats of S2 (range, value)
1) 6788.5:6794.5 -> 7.34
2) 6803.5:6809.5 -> 7.16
